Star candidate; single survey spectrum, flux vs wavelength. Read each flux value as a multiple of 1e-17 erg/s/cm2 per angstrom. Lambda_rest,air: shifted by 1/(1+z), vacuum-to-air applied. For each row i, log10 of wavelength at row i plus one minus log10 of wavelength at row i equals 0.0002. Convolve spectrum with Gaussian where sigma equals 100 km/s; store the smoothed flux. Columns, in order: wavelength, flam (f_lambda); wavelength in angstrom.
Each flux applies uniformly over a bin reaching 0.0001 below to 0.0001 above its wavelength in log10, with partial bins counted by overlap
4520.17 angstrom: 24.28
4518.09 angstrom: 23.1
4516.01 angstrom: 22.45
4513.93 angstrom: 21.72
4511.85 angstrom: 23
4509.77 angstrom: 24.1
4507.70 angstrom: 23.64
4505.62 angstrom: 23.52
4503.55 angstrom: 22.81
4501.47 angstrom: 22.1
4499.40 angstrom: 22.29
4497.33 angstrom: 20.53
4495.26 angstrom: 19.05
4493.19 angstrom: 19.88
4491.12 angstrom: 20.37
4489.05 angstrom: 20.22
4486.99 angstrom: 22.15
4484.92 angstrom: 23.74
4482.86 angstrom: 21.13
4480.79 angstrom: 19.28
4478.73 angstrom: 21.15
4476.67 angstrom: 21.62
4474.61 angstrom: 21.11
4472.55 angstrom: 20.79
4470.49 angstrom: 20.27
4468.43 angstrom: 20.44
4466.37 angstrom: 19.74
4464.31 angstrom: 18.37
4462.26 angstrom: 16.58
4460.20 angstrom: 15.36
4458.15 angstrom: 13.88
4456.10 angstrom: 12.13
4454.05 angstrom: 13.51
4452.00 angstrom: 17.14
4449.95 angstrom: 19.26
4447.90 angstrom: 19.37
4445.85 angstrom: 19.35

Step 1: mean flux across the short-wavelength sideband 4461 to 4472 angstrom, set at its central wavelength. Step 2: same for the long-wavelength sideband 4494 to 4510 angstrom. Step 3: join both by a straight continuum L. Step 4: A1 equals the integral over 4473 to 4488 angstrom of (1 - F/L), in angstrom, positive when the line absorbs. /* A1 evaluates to -0.9 angstrom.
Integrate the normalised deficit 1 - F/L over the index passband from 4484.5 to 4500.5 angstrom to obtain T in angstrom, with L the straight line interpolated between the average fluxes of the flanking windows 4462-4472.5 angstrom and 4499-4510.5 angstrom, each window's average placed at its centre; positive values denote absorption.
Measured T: 0.69 angstrom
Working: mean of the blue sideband 19.4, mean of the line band 20.9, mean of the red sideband 23.1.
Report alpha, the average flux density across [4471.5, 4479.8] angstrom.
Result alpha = 21.2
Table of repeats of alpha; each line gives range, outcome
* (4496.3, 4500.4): 21.4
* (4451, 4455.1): 15.3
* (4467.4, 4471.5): 20.3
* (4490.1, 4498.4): 20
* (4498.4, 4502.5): 22.2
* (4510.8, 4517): 22.4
